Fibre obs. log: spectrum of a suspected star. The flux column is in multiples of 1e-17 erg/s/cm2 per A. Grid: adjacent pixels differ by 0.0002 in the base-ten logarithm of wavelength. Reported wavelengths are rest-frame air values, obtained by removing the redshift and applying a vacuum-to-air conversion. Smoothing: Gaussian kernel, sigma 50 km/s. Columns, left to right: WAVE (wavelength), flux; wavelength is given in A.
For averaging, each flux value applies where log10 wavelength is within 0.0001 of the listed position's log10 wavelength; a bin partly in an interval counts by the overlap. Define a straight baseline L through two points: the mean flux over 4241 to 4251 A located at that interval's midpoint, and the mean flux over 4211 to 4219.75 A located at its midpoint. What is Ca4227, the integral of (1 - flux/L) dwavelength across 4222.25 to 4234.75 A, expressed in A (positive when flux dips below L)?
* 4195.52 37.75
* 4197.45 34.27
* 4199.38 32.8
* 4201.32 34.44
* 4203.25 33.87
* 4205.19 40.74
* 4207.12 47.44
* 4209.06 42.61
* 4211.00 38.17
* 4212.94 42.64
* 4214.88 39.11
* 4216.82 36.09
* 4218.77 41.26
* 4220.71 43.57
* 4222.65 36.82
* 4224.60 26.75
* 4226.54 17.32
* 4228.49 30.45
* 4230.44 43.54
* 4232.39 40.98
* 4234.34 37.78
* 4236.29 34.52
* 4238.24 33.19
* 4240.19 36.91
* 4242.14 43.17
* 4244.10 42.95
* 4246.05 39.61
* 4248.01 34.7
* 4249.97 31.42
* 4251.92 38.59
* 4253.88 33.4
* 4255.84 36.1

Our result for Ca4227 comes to 1.92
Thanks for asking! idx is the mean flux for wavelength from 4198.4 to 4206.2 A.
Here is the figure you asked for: 35.6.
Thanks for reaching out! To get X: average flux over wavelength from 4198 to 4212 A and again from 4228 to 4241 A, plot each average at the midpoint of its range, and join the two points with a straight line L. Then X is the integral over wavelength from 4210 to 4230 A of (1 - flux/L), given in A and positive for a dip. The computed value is 1.2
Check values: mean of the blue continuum 38.5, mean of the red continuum 37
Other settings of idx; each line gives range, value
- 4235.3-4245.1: 38.2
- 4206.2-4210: 45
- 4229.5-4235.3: 40.7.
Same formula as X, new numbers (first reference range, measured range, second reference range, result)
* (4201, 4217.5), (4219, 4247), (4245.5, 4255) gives 0.6 A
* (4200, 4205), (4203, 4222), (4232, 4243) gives -2.6 A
